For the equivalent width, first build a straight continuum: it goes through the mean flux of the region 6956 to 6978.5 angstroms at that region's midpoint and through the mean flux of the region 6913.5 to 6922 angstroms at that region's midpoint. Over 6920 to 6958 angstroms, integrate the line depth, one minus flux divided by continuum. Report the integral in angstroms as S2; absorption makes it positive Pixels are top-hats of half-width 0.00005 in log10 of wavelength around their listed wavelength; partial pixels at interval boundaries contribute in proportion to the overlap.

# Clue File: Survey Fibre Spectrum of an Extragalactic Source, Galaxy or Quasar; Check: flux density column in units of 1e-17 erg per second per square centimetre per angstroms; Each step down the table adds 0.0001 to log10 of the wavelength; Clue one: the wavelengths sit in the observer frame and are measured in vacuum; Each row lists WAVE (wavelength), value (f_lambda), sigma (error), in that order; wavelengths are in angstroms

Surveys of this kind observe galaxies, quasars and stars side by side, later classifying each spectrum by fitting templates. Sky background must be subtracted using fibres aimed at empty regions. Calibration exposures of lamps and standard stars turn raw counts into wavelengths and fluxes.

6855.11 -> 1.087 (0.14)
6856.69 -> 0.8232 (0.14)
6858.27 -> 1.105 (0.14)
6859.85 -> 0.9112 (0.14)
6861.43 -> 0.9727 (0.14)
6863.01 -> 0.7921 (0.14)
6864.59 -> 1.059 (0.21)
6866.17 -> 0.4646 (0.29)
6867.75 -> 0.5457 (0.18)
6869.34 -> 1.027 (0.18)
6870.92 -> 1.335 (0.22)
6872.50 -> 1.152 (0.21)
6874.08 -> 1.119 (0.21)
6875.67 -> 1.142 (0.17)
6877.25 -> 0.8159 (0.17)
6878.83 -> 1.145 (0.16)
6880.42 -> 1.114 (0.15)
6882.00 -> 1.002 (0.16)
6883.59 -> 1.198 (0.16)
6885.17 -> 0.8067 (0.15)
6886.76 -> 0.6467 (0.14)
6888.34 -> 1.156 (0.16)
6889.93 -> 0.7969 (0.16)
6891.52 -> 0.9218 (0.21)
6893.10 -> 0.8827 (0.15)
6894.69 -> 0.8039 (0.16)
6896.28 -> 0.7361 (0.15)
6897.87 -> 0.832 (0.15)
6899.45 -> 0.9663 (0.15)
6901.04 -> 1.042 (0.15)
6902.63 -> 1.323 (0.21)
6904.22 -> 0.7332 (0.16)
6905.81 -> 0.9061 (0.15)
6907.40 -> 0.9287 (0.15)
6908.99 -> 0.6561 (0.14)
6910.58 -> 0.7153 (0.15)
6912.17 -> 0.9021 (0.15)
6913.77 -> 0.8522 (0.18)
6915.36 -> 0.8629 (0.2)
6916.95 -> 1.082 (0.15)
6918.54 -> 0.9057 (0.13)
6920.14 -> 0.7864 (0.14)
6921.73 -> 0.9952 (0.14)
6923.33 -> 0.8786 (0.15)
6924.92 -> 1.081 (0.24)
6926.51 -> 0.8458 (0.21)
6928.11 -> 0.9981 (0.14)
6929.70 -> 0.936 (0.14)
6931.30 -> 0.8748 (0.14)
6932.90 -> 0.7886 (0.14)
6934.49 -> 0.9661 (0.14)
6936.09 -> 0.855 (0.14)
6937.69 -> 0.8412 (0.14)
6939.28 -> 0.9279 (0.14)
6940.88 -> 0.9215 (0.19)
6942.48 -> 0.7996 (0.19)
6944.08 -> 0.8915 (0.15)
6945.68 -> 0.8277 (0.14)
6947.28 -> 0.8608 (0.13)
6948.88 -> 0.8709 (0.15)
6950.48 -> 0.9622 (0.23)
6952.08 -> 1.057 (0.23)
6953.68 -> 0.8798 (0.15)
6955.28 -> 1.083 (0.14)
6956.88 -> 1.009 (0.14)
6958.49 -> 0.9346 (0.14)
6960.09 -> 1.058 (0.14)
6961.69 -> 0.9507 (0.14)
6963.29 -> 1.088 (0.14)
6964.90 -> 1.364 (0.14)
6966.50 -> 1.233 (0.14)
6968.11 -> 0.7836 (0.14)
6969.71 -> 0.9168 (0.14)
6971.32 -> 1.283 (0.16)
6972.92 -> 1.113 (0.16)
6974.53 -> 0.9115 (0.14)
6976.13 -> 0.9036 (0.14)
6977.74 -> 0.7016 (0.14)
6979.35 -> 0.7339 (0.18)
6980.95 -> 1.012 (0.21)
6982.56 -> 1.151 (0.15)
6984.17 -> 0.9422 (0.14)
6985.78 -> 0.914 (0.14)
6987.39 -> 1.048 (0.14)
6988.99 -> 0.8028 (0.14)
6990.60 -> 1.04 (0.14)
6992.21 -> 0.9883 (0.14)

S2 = 1.66 angstroms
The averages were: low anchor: 0.913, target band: 0.916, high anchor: 1.02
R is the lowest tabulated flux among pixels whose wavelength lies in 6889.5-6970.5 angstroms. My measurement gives 0.6561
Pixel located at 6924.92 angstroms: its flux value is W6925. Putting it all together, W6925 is 1.081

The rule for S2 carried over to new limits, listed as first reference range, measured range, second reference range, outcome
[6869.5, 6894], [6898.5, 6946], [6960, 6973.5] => 6.6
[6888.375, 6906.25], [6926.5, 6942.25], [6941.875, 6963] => 0.7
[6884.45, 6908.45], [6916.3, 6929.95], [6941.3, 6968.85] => -0.1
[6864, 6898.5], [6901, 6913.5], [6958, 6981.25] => 0.9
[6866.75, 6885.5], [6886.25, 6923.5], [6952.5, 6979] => 4.9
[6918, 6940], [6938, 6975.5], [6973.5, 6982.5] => -3.9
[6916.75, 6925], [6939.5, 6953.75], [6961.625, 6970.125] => 1.6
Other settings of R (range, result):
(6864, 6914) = 0.4646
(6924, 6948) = 0.7886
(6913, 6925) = 0.7864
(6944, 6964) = 0.8277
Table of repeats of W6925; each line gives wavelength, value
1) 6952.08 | 1.057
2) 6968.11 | 0.7836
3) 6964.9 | 1.364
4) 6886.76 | 0.6467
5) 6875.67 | 1.142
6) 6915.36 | 0.8629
